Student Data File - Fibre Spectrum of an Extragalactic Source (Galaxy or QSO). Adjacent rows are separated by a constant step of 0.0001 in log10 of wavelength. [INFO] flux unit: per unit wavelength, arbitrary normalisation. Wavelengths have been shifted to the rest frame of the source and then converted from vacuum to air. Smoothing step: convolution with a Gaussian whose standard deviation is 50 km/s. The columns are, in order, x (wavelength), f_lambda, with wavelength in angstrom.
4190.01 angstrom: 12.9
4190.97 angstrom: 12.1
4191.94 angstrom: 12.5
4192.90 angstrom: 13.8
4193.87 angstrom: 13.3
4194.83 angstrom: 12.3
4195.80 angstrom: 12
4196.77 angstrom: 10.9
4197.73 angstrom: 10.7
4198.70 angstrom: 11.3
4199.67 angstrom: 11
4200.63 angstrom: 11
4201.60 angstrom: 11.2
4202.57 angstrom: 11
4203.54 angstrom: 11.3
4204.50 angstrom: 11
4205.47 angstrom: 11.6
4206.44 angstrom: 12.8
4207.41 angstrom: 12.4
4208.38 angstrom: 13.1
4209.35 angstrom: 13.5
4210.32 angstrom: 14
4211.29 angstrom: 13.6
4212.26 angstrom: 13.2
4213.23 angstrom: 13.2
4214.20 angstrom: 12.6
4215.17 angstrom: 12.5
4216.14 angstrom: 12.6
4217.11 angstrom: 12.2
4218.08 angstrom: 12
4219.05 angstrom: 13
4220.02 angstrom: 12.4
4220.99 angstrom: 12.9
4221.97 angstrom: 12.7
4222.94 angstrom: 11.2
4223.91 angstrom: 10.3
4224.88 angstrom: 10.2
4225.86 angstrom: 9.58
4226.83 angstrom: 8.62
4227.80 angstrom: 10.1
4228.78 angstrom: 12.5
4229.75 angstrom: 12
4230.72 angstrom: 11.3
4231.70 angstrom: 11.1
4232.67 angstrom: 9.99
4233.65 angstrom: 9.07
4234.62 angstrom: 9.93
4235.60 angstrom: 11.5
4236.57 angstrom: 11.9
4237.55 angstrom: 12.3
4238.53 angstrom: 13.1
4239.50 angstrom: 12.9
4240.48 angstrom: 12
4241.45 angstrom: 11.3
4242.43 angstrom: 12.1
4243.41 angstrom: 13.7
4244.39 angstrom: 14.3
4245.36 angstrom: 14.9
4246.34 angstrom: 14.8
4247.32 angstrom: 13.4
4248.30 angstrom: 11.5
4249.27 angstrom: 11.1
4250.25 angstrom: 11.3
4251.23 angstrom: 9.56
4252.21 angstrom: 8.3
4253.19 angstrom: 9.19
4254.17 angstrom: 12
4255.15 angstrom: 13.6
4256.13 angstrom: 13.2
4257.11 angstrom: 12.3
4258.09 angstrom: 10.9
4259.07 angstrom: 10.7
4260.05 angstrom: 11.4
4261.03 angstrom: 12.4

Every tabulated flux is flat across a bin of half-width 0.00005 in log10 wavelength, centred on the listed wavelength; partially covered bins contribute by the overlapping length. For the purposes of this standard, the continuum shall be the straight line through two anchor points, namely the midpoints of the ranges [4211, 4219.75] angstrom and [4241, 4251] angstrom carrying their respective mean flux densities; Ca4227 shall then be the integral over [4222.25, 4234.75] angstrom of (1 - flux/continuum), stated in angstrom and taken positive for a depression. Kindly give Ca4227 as 2.20 angstrom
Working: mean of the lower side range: 12.7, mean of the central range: 10.5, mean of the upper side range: 12.8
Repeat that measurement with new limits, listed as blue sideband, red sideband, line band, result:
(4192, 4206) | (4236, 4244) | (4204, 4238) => 0.7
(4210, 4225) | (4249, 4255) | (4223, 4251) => -1.0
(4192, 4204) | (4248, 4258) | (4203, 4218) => -1.4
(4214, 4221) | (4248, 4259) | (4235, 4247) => -1.3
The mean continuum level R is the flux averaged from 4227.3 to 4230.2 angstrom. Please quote 11.5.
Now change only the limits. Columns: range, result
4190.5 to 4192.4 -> 12.3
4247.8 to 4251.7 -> 10.9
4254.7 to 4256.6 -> 13.4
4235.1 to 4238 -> 11.9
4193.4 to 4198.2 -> 11.8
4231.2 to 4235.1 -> 10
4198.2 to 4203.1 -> 11.1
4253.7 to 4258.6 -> 12.4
